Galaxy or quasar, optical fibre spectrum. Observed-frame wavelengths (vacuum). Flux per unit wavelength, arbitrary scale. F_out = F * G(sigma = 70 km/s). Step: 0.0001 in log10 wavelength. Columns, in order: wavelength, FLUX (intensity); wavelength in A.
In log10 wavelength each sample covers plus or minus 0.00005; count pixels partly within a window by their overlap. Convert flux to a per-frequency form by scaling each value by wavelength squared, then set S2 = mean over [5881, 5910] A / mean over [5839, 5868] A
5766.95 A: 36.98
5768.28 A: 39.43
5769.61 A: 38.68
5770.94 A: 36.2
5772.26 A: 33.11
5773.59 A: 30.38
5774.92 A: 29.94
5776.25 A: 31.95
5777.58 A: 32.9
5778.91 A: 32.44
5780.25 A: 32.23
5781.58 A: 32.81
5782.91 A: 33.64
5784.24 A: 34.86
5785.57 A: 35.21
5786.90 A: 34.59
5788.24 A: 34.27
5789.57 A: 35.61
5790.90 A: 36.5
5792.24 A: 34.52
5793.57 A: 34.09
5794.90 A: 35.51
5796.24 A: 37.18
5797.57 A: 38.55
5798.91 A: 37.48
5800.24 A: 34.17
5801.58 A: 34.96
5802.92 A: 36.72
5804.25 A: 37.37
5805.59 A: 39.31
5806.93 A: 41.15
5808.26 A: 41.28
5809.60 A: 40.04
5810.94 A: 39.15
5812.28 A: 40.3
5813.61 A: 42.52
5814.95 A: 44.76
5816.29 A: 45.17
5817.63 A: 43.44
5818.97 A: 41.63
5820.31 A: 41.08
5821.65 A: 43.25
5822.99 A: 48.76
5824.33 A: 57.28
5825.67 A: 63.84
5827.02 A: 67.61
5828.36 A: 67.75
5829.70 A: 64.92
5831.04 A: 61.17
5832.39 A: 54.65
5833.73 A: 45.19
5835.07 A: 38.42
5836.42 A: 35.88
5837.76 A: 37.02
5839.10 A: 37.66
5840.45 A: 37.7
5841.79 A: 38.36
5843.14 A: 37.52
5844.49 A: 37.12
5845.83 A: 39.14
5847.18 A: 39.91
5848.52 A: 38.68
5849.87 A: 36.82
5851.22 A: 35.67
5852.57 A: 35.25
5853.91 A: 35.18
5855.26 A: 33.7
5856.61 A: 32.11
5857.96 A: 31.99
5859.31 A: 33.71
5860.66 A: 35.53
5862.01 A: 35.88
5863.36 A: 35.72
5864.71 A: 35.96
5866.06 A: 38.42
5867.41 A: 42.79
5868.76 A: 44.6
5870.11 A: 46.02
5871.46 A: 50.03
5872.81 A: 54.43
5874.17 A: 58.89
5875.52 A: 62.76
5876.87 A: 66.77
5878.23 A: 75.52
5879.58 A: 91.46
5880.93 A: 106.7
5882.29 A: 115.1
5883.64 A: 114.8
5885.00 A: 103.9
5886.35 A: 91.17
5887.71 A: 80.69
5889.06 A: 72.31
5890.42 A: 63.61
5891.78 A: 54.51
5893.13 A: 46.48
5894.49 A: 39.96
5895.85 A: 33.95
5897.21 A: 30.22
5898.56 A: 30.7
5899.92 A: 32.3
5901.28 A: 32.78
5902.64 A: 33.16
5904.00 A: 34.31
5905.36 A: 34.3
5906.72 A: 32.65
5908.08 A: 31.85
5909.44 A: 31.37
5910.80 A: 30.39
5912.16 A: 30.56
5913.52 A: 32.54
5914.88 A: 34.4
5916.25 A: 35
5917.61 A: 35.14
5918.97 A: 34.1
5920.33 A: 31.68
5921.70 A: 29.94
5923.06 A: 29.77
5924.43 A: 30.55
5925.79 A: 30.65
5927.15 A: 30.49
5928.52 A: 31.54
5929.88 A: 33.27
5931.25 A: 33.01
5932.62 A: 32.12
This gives 1.54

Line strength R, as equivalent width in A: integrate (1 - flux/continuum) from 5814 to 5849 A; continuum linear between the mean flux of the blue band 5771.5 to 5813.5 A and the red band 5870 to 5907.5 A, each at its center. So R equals -0.9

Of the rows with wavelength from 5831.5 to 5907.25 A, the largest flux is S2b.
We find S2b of 115.1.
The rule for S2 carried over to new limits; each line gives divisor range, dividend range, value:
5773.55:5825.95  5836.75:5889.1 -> 1.41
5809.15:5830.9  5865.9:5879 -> 1.12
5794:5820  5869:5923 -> 1.36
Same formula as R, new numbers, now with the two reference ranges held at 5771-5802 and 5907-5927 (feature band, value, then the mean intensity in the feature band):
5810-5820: -2.5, 42.3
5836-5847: -1.5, 37.7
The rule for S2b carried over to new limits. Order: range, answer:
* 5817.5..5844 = 67.75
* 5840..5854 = 39.91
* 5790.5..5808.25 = 41.15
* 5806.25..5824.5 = 57.28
